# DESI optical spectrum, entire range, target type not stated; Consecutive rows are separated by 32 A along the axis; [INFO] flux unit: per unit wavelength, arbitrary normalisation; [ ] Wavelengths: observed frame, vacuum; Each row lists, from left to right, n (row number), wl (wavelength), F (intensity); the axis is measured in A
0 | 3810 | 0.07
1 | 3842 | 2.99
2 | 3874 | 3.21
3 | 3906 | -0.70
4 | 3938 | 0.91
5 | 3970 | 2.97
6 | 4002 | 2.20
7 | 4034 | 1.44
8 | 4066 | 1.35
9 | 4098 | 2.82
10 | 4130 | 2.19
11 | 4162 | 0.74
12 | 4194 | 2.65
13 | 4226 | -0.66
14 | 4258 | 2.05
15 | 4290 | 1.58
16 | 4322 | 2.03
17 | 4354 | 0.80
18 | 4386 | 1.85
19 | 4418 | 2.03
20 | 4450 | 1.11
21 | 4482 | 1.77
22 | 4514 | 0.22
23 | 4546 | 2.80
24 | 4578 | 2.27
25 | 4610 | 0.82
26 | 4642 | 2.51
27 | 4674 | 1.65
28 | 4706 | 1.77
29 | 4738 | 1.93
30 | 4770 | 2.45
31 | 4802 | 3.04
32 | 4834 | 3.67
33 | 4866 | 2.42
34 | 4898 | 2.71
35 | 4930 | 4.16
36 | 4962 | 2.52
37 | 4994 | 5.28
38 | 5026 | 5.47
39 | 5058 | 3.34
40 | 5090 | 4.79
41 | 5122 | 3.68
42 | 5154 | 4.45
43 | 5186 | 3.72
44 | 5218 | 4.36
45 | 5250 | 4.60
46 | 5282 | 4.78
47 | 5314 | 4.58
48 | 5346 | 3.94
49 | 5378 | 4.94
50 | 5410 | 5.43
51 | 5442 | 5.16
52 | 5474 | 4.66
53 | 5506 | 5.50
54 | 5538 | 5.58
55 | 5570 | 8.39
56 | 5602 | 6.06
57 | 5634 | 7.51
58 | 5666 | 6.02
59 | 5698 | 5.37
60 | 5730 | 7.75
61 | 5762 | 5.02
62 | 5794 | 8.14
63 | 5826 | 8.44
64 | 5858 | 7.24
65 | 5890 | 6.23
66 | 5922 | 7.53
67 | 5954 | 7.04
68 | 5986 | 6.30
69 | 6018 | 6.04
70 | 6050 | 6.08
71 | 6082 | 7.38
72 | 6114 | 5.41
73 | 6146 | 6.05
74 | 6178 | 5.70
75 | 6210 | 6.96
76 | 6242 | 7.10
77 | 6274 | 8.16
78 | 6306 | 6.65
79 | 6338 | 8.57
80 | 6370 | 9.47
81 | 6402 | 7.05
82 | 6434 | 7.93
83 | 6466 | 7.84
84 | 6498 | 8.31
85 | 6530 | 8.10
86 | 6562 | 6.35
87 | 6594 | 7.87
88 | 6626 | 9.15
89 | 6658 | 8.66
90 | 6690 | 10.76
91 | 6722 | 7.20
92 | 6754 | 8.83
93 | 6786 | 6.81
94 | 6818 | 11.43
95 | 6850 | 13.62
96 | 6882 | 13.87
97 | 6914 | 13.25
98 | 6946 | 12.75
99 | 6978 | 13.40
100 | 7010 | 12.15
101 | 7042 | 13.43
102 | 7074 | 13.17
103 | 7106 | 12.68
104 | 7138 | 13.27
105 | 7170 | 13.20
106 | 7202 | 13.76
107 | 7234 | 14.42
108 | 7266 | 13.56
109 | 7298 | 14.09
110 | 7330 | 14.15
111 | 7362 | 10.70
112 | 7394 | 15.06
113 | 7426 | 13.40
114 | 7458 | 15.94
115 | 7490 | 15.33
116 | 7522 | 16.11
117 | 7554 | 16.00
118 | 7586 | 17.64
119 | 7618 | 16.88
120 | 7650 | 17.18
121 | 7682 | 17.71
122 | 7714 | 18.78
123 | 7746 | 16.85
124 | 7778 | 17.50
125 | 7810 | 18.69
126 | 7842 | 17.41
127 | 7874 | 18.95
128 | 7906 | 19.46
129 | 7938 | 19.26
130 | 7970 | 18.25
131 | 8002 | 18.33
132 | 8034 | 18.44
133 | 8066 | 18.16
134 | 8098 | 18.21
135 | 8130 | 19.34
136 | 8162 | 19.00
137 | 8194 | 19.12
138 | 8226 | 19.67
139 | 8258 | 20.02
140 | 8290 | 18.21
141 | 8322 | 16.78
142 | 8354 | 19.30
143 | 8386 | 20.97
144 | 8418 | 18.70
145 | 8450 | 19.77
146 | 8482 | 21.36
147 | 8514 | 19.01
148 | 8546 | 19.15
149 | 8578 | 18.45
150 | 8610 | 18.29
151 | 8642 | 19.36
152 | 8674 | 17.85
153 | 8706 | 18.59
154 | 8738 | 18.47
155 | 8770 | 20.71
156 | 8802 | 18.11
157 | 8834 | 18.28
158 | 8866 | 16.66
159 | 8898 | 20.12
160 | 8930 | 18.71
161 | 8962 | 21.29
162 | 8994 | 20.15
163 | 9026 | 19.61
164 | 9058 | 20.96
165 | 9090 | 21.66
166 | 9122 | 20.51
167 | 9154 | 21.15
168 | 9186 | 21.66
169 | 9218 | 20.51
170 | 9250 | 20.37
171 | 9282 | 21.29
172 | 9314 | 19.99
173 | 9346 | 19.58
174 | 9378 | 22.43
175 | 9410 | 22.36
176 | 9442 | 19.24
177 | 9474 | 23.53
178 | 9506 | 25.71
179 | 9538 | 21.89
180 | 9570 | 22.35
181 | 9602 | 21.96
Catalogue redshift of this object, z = 0.711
